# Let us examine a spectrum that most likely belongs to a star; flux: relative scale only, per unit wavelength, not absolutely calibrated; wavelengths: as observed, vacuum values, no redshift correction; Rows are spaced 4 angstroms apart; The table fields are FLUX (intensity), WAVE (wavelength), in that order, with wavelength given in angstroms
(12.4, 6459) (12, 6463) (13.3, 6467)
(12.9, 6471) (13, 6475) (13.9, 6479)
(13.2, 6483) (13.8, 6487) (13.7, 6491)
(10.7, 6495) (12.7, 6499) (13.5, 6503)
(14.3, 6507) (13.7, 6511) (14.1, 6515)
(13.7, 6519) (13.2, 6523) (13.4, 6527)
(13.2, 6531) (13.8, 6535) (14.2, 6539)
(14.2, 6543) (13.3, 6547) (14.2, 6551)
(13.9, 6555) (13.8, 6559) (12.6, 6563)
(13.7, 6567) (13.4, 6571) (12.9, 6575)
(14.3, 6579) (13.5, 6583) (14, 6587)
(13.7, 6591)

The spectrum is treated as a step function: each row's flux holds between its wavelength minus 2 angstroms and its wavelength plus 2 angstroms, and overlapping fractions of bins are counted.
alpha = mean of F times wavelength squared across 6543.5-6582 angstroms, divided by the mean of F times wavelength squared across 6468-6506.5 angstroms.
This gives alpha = 1.06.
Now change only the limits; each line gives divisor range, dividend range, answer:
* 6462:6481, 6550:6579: 1.06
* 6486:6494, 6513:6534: 1.02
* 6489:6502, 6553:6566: 1.10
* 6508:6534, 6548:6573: 1.01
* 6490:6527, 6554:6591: 1.04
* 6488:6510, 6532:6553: 1.08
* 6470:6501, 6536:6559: 1.09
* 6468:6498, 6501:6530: 1.06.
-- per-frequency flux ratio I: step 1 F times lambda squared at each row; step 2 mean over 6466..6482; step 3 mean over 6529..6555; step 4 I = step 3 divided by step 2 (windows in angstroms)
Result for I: 1.1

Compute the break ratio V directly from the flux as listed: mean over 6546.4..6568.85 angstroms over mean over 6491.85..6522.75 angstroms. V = 1.0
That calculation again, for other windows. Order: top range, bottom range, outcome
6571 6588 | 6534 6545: 0.97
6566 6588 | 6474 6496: 1.03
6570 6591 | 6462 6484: 1.04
